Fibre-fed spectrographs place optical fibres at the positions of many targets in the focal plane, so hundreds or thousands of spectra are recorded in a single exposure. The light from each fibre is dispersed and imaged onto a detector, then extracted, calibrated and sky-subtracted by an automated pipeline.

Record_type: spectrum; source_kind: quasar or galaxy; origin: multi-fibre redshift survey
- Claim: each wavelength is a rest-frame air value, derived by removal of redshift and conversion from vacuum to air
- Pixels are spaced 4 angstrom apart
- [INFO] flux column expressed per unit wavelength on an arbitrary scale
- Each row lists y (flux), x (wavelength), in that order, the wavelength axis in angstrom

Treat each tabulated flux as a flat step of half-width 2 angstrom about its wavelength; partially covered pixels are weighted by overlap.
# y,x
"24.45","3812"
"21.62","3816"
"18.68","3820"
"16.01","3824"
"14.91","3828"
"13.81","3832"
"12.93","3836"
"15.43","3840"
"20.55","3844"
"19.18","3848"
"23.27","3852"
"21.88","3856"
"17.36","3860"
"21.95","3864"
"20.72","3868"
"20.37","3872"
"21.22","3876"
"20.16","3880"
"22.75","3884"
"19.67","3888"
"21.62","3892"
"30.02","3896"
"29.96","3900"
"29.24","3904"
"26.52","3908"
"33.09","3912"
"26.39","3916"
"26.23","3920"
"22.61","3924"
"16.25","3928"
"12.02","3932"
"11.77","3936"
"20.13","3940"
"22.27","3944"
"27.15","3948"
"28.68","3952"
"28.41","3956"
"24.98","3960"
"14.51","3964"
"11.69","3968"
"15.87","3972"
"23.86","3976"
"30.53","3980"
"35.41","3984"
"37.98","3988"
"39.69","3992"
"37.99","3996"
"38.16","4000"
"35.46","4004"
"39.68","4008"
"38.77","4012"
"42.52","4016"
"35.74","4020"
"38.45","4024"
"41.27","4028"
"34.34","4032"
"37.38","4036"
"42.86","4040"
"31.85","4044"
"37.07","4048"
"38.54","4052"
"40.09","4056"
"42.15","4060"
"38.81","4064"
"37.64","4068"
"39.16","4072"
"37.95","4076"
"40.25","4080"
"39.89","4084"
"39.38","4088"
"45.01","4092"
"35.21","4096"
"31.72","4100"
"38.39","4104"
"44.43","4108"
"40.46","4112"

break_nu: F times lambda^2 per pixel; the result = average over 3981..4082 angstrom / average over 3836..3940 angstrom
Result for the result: 1.9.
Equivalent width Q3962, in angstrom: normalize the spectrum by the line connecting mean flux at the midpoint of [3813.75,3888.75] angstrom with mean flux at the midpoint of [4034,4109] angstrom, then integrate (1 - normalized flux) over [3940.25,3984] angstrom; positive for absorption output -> 8.58 angstrom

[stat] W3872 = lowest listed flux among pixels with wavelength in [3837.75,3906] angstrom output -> 15.43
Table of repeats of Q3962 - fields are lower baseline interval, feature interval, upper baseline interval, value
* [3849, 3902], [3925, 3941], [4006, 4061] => 7.4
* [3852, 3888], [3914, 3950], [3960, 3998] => 5.9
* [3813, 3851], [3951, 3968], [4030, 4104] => 3.7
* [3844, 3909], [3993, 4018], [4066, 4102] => -4.8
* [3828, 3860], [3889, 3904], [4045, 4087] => -2.6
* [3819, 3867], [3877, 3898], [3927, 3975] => -4.6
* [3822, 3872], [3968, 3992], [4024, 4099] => 2.3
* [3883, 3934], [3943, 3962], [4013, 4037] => 2.0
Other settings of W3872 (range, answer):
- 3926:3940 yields 11.77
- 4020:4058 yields 31.85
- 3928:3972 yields 11.69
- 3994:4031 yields 35.46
